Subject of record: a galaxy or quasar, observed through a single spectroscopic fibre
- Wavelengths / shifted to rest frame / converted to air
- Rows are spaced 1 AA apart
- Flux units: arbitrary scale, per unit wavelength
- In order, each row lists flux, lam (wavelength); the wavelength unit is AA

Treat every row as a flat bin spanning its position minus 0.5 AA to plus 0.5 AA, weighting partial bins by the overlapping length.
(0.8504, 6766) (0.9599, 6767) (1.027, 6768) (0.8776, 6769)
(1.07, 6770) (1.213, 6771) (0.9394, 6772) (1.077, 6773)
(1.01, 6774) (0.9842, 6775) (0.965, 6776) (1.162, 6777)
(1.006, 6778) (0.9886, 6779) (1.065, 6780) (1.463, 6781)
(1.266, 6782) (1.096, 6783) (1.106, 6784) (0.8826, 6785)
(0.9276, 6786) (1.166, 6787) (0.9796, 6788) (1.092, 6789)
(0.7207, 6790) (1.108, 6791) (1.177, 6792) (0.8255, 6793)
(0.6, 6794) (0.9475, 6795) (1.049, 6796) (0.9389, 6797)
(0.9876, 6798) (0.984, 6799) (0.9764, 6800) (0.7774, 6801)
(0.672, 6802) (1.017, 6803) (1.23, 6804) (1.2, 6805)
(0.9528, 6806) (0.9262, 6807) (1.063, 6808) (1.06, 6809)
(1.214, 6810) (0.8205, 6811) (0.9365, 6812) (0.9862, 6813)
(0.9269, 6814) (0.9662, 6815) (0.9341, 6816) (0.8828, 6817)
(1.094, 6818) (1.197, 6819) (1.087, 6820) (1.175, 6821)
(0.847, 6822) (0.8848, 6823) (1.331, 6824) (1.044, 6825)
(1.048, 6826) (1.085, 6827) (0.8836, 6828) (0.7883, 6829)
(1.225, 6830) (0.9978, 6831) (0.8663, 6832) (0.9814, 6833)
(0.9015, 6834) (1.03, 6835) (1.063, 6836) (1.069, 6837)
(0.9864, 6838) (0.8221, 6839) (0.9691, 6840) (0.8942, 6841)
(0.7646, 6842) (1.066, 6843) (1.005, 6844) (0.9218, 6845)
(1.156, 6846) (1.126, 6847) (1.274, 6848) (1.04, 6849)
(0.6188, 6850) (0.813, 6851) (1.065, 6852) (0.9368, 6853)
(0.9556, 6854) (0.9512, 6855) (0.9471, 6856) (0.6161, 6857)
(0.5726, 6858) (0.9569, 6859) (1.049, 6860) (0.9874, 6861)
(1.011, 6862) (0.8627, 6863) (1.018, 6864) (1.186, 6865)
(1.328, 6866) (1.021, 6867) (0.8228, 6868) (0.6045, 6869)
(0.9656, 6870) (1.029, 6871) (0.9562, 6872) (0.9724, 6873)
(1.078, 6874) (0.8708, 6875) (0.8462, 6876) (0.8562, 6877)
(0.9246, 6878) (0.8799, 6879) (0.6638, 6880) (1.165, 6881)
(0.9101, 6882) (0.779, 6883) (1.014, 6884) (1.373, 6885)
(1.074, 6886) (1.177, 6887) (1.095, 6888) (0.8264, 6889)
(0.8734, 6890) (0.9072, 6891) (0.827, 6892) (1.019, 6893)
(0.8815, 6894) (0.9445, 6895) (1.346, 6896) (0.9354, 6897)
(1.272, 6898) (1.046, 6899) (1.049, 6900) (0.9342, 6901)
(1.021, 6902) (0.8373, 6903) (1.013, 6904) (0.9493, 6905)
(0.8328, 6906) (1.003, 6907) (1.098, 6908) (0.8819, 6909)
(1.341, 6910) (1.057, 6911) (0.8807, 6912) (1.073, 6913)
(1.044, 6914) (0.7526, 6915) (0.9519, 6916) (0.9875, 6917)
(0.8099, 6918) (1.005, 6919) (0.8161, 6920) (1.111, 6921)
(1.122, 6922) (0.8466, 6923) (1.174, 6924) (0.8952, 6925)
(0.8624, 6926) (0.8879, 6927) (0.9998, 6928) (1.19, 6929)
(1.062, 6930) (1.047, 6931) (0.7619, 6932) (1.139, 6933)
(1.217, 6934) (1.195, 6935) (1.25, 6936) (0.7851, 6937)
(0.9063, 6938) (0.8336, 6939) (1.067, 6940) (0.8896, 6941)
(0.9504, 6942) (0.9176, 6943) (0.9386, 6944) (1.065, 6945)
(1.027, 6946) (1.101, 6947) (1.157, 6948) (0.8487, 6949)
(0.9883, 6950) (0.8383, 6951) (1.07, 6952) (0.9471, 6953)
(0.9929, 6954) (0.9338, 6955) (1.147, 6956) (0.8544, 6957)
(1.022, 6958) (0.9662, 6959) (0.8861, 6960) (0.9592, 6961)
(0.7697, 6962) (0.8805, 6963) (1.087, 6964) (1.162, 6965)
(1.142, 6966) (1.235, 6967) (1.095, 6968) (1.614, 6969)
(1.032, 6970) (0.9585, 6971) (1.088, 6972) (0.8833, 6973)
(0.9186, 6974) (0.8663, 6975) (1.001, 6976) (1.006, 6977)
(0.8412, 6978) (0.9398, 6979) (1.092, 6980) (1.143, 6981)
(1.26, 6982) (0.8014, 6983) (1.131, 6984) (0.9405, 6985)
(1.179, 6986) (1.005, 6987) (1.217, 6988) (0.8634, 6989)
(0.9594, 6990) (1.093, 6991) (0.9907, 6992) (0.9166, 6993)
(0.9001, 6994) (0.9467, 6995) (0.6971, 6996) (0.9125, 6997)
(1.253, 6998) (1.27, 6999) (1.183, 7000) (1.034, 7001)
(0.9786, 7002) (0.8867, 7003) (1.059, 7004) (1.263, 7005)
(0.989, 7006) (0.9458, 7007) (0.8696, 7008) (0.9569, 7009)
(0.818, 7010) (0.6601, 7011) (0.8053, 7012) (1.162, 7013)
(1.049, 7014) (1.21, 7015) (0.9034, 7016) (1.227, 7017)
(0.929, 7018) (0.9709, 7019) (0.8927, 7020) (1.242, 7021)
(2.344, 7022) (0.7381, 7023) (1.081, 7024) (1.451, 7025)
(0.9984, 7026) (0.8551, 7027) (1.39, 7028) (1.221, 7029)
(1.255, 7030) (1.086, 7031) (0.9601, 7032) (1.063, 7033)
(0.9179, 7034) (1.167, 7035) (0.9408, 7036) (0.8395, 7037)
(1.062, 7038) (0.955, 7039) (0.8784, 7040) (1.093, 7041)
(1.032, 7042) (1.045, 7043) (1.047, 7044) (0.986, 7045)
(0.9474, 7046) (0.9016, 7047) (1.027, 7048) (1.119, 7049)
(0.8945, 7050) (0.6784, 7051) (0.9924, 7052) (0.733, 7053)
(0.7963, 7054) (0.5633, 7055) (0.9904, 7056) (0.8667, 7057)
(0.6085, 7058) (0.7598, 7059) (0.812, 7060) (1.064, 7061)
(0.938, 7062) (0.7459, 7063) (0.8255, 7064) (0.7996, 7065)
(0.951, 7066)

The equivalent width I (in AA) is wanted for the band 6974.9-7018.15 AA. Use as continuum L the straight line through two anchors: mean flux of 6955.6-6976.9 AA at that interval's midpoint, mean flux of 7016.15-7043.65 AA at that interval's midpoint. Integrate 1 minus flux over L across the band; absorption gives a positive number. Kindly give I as 2.17 AA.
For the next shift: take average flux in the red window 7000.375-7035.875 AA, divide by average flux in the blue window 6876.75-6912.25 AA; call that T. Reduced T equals 1.07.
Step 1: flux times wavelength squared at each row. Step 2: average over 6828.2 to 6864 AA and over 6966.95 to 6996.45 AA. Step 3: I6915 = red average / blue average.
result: 1.1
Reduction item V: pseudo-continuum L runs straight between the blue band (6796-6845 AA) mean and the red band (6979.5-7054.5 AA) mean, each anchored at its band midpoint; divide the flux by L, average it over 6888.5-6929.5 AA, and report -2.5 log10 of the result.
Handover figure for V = 0.027 mag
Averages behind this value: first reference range 0.991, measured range 0.983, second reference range 1.03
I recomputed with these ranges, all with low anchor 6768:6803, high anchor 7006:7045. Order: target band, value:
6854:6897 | 2.7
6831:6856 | 1.1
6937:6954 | 1.1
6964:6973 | -0.9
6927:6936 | -0.4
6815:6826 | -0.4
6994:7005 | 0.2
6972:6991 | 0.7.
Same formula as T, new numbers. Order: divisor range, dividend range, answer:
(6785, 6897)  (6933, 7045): 1.06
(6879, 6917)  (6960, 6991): 1.04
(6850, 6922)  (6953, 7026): 1.07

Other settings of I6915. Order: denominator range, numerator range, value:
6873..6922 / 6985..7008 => 1.07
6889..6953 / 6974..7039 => 1.08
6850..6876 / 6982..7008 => 1.13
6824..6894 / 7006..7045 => 1.14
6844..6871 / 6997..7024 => 1.16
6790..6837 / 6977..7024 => 1.10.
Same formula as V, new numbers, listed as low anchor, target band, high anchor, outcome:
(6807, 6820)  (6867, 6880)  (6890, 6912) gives 0.12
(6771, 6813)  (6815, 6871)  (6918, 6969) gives 0.03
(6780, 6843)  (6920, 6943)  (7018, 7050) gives 0.04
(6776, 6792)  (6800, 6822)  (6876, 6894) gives 0.04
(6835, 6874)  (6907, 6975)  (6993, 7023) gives 0.00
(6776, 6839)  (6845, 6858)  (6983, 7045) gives 0.08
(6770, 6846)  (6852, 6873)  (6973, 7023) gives 0.08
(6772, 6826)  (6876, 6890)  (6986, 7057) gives 0.05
